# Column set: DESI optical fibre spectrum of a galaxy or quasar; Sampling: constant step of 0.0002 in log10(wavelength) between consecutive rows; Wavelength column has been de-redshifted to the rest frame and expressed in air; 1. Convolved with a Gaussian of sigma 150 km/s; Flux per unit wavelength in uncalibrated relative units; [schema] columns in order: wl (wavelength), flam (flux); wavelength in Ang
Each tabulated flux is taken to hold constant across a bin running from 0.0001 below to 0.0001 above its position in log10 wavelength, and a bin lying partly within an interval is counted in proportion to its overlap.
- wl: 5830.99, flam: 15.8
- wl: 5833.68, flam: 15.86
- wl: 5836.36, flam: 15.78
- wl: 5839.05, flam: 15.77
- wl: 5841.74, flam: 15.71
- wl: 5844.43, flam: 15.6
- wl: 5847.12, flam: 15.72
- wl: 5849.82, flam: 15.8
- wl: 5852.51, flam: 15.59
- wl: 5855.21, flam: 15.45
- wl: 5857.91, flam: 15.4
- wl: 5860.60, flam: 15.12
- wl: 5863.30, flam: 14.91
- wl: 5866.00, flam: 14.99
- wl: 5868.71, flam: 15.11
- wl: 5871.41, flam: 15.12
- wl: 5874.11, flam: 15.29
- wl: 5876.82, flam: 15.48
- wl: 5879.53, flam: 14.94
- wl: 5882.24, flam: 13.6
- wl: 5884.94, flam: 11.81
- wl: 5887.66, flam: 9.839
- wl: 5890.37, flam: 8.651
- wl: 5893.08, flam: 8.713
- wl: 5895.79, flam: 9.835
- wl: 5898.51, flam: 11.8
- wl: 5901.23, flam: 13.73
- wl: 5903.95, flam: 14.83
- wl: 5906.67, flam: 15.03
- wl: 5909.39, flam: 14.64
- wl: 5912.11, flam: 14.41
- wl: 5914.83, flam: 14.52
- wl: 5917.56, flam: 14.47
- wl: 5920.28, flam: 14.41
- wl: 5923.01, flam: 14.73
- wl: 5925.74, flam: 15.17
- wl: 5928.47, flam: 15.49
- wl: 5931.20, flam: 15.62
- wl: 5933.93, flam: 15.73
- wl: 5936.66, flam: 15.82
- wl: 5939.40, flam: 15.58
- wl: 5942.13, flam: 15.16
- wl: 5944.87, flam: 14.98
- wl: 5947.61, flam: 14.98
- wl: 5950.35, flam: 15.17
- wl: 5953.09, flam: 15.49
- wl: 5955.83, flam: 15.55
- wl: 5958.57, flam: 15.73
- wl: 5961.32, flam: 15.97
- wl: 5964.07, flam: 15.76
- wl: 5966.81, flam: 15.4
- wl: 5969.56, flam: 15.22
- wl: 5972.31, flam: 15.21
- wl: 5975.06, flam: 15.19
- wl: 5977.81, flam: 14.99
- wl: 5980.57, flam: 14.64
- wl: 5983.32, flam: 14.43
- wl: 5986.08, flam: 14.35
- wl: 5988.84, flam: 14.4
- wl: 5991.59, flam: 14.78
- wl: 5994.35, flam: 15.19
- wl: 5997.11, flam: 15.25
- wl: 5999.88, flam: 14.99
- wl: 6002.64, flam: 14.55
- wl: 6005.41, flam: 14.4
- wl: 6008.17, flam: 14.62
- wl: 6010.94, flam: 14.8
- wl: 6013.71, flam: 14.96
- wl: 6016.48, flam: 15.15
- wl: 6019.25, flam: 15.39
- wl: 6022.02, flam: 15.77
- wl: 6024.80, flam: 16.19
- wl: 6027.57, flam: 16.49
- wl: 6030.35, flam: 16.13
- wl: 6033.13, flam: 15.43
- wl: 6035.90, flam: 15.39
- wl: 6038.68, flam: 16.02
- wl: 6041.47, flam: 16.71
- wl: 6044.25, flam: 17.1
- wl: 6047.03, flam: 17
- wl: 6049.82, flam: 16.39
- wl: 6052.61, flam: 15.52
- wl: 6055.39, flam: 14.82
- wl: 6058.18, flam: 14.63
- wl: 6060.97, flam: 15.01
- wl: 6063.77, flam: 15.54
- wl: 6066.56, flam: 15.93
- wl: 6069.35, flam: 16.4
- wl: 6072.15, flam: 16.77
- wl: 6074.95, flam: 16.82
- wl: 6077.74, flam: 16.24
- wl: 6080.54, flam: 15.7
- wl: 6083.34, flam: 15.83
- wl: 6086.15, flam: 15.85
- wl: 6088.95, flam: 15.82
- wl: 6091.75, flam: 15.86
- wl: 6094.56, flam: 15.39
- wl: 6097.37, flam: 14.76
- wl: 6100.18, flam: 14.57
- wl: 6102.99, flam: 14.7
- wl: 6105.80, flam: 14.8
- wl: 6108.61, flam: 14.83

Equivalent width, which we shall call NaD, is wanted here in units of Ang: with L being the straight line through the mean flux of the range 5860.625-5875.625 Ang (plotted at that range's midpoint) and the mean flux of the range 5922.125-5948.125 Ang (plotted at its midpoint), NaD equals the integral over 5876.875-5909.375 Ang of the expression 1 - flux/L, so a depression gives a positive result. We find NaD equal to 6.1 Ang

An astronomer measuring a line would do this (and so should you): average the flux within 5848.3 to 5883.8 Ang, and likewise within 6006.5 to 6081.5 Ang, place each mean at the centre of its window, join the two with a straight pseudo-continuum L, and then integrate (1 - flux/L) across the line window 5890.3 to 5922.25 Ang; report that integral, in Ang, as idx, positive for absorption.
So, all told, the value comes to 4.5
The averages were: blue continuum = 15.1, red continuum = 15.8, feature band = 13.1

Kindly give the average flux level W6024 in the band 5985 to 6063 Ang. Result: 15.4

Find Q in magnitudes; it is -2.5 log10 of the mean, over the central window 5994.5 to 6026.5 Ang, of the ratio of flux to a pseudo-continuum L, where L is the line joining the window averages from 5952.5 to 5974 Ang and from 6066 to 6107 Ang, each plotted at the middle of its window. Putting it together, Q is 0.03 mag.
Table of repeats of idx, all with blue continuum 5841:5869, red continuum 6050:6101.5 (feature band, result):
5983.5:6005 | 1.1 Ang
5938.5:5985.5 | 0.9 Ang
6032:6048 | -0.7 Ang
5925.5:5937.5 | -0.1 Ang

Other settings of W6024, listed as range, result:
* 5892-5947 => 14.3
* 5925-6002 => 15.2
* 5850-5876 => 15.3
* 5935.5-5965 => 15.5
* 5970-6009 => 14.8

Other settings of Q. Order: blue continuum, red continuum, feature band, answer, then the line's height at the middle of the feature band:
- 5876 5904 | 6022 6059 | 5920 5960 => -0.16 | 13.3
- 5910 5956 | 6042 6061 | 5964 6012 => 0.04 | 15.5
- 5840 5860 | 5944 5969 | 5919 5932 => 0.03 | 15.5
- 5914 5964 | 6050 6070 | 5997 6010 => 0.05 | 15.4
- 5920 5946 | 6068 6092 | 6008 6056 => 0.00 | 15.9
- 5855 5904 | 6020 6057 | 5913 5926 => -0.05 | 14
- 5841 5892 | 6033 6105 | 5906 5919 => 0.01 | 14.7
